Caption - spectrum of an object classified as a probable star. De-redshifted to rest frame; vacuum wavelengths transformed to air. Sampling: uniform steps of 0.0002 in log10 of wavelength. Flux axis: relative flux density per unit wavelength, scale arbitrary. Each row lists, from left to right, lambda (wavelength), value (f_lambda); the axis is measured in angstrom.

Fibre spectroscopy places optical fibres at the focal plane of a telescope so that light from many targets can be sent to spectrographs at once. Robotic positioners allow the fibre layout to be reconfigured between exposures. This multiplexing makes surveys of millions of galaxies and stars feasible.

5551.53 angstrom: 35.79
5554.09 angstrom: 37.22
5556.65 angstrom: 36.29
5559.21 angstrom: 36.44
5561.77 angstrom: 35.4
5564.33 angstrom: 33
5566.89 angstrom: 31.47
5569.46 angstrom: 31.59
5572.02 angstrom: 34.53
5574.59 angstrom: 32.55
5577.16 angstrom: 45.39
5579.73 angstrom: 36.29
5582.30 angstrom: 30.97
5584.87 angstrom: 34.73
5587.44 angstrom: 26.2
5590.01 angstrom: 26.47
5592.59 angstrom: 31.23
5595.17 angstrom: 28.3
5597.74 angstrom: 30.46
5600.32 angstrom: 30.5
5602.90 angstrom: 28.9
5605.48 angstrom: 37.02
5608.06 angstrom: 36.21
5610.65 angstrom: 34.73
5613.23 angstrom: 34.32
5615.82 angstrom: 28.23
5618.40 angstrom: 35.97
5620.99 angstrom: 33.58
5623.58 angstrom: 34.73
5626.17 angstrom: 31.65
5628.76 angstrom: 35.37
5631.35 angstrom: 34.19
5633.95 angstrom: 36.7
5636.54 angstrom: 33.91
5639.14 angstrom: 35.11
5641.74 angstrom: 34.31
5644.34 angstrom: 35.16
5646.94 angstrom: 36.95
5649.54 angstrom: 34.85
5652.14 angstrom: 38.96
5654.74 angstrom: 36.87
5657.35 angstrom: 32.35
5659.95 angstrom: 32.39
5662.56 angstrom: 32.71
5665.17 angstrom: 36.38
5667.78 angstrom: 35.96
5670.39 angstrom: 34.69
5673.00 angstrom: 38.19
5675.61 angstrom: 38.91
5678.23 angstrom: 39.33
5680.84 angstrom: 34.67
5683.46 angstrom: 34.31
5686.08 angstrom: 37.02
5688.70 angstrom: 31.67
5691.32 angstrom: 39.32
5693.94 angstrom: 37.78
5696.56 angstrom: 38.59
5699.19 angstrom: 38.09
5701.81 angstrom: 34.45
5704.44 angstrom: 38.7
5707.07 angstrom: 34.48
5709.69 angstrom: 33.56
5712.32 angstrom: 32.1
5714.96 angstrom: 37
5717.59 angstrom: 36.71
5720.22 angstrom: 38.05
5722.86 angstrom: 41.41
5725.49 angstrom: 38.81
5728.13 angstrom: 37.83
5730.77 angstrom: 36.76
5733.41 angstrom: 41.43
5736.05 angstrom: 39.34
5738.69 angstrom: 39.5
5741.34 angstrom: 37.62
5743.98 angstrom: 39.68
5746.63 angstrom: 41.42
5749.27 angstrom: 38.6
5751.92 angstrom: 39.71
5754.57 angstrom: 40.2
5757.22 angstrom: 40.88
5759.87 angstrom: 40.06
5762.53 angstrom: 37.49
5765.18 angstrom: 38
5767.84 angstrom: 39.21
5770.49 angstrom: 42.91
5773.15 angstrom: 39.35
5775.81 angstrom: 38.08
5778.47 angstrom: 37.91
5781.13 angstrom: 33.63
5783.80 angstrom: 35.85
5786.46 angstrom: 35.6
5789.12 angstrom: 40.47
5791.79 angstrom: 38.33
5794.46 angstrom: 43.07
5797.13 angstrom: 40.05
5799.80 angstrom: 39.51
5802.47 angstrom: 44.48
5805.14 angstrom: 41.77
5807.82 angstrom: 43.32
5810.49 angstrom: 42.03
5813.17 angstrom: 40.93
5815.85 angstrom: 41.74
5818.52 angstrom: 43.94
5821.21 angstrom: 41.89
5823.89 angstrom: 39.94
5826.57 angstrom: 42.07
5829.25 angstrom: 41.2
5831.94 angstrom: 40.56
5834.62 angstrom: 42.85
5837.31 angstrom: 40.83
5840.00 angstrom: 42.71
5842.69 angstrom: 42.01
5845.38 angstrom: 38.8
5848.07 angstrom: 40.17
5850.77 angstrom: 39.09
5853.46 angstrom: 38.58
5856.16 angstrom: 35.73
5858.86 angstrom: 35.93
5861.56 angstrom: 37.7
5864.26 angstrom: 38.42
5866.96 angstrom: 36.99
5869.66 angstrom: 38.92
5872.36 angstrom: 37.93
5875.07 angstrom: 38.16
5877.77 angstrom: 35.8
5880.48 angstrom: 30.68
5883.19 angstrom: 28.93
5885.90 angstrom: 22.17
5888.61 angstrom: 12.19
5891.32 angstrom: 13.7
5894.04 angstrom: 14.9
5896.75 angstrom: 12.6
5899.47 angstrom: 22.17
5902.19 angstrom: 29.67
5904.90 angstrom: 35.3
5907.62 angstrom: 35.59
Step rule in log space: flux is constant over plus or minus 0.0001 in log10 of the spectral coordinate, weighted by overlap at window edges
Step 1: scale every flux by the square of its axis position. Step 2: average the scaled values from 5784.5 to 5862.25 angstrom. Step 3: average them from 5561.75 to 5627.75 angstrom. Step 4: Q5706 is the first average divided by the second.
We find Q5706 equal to 1.3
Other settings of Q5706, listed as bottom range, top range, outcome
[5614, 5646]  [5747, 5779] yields 1.21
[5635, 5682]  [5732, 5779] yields 1.15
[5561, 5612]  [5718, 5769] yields 1.26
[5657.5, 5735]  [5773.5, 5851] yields 1.15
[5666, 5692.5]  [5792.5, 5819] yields 1.20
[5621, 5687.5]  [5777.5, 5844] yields 1.21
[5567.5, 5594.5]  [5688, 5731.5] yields 1.18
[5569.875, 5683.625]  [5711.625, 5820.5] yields 1.21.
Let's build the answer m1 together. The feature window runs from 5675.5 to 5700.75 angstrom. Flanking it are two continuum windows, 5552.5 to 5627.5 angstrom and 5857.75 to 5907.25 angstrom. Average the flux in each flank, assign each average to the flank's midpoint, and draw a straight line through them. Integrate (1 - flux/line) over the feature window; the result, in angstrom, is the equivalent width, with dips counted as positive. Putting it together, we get -4.0 angstrom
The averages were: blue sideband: 33.3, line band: 36.8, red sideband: 29.1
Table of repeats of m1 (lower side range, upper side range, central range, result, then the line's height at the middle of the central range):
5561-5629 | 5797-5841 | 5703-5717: 0.8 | 37.5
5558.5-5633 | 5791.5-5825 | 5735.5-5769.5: 0.1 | 39.5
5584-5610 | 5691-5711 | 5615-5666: -1.7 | 33.4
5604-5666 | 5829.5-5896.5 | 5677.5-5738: -4.5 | 34.5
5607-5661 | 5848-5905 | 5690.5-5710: -2.1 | 33.4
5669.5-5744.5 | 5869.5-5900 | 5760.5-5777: -3.1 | 33.1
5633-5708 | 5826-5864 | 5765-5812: -1.4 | 38.5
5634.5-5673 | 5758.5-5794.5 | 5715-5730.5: -0.6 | 37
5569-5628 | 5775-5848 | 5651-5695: -0.5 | 35.5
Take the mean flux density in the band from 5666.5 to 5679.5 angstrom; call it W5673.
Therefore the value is 37.4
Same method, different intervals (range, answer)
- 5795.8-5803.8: 41.4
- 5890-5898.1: 13.7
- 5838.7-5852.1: 40.5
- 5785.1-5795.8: 39.4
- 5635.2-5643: 34.5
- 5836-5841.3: 41.8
